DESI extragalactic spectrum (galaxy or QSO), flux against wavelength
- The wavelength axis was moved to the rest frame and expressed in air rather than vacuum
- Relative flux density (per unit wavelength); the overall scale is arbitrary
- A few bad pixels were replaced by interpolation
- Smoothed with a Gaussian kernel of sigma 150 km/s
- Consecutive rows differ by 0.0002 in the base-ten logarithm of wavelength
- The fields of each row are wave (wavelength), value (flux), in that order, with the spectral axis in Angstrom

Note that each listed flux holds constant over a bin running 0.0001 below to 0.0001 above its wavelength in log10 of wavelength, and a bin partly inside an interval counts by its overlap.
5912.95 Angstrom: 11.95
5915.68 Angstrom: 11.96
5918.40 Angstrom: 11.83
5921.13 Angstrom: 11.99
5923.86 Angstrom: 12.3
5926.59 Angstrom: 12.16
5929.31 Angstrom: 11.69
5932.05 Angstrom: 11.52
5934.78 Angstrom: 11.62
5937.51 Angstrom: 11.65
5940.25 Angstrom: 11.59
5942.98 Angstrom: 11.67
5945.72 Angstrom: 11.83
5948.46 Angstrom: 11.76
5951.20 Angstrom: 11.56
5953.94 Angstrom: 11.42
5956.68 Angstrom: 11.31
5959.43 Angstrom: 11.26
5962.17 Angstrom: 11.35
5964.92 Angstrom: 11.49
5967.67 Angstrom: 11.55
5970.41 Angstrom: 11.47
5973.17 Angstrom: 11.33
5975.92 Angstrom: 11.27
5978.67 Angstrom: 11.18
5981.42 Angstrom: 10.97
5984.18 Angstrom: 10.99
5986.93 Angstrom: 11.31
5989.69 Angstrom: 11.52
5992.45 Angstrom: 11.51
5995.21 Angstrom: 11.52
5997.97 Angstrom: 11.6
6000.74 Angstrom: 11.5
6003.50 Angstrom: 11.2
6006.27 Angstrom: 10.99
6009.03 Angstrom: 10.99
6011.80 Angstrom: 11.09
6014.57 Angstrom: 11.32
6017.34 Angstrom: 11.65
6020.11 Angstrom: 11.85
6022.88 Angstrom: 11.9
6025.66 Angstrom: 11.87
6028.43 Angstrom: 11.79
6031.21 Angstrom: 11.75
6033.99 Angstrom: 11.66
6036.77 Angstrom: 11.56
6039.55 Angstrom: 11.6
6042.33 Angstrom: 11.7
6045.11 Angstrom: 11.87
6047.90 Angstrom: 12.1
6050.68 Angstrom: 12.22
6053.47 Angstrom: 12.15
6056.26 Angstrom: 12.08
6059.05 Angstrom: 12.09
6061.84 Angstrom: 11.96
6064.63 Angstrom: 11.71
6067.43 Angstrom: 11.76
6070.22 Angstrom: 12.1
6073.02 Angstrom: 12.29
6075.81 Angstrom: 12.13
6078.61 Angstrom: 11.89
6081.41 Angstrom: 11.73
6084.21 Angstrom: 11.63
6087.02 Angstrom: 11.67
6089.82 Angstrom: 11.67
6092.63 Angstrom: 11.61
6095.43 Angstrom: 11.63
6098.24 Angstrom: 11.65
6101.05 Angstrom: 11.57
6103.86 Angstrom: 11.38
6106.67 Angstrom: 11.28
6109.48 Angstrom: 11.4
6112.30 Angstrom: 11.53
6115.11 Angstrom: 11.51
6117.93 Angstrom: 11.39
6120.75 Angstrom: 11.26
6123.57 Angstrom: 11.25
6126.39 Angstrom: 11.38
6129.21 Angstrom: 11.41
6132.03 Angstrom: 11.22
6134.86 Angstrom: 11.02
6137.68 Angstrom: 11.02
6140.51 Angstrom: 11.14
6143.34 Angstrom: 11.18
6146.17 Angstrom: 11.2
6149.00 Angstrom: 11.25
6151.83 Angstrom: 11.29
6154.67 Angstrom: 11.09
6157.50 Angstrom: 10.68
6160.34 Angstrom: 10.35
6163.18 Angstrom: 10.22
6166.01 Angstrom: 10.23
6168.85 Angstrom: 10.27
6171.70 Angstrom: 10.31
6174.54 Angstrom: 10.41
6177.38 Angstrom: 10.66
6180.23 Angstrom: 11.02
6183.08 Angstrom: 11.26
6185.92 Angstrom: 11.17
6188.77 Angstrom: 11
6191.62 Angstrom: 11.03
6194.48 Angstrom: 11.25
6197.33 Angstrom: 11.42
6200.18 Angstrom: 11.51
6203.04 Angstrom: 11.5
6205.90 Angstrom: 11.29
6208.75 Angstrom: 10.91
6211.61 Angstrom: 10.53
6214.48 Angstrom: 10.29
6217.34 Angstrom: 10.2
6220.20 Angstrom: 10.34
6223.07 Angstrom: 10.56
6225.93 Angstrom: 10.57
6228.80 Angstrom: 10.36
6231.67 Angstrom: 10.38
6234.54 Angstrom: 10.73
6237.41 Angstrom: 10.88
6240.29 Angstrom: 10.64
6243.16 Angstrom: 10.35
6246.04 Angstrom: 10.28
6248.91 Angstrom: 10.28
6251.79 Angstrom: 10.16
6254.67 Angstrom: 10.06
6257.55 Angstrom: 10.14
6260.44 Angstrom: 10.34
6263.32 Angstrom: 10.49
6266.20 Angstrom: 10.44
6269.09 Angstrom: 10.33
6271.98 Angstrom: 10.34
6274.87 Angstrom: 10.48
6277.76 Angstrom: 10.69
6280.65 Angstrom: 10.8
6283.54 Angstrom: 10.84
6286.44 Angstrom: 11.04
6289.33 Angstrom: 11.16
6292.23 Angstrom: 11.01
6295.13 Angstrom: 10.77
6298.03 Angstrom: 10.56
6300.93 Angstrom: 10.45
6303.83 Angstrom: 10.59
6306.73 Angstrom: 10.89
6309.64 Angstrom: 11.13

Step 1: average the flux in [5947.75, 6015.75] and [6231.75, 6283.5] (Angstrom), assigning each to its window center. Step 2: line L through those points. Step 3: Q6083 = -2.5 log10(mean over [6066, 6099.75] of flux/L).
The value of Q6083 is -0.08 mag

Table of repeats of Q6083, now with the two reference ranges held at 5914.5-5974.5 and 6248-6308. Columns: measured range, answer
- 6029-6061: -0.053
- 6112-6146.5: -0.021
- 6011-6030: -0.024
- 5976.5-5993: 0.027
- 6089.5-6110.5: -0.036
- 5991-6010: 0.012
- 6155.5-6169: 0.056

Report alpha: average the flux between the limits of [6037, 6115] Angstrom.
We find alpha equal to 11.8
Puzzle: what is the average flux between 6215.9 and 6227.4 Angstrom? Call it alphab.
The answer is 10.4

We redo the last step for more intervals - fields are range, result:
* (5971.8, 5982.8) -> 11.2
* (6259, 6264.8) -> 10.4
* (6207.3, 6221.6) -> 10.5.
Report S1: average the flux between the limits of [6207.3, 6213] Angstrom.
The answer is 10.7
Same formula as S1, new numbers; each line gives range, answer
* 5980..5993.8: 11.3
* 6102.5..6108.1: 11.3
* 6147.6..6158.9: 11.1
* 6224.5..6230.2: 10.5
